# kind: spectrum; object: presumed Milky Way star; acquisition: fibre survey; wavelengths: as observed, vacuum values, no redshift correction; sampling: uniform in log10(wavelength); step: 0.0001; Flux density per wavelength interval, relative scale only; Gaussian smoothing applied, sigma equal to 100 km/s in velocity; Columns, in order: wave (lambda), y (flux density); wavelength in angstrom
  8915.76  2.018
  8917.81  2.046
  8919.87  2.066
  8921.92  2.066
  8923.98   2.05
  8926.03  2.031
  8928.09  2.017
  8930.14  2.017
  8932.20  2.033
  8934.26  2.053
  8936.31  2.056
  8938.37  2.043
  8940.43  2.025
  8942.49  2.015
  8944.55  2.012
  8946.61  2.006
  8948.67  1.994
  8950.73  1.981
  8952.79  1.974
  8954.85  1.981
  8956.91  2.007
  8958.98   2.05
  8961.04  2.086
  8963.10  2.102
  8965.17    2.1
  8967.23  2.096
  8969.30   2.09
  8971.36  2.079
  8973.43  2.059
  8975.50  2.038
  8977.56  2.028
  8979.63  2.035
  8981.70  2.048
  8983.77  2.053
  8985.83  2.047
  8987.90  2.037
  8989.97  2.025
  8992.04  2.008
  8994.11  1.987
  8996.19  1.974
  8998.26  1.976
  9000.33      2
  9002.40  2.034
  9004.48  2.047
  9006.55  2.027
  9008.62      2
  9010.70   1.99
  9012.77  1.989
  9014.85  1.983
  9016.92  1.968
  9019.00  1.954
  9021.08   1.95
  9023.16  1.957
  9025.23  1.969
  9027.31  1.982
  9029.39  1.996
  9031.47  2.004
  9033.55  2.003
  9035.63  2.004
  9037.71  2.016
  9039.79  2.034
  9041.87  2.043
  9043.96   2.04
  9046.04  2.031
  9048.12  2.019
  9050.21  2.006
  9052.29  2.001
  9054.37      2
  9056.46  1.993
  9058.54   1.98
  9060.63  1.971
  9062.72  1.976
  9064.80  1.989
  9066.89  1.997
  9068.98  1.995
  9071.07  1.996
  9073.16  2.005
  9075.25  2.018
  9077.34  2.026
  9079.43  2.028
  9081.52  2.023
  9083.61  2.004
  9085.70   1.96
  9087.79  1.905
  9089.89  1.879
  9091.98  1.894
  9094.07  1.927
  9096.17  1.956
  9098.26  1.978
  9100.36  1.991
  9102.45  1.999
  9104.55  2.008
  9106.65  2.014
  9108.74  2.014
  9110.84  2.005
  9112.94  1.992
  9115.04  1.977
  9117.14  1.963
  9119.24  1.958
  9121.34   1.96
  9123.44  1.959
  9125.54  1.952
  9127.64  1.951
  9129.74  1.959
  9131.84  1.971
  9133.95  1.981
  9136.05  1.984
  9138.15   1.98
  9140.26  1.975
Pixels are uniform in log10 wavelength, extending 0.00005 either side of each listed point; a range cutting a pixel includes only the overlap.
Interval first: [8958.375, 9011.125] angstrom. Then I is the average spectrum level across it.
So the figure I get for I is 2.04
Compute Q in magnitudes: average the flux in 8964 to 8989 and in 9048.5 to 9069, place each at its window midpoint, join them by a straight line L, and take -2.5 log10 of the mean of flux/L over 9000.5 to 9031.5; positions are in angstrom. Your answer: 0.02 mag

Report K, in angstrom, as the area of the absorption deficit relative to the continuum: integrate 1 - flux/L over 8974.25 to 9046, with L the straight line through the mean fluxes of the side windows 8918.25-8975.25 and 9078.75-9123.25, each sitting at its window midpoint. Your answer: 0.2 angstrom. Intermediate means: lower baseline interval 2.04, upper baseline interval 1.97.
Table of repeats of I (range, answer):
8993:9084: 2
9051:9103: 1.98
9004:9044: 2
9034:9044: 2.02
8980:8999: 2.02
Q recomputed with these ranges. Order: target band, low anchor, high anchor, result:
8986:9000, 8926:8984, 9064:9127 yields 0.010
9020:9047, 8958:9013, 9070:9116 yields 0.006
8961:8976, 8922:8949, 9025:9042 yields -0.032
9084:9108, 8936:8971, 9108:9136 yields 0.013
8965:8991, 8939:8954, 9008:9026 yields -0.036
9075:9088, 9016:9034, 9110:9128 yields -0.016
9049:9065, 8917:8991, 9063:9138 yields 0.003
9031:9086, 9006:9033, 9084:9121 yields -0.018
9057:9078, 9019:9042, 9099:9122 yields -0.002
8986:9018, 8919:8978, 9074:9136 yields 0.007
